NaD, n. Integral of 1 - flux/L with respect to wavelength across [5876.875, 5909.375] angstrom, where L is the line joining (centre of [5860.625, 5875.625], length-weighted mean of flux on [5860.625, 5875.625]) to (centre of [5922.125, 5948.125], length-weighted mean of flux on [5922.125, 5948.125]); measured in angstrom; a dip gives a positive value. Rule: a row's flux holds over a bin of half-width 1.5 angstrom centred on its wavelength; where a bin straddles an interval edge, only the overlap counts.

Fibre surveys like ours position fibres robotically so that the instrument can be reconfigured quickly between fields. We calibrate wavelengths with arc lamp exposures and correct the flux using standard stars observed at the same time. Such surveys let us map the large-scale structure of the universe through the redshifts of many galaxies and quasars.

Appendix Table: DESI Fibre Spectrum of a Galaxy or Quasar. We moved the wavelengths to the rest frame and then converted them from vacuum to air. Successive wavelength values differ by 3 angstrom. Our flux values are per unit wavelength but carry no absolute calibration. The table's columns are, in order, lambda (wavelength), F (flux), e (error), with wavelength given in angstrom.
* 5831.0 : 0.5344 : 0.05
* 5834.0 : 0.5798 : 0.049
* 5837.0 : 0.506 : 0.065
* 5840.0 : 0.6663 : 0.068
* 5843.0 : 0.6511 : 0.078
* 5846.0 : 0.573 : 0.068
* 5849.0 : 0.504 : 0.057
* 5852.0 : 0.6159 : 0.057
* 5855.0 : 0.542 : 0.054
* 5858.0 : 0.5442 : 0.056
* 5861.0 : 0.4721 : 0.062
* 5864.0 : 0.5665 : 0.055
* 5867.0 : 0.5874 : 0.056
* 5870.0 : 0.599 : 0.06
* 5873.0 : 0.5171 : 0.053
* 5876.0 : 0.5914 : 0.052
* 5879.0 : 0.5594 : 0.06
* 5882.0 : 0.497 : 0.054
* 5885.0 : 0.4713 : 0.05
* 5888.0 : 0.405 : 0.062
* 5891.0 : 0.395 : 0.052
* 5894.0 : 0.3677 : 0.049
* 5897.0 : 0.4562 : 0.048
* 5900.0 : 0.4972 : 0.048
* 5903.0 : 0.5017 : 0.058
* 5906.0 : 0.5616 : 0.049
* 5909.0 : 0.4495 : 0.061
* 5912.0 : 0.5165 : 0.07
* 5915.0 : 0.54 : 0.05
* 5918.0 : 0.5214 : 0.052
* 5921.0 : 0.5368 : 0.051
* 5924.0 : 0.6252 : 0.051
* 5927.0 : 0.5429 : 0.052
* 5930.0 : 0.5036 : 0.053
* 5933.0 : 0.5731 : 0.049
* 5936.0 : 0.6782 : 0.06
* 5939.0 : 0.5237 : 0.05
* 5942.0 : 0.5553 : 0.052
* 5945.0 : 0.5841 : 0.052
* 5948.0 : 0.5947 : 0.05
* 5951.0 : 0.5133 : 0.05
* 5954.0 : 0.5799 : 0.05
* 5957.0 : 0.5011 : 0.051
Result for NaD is 5.3 angstrom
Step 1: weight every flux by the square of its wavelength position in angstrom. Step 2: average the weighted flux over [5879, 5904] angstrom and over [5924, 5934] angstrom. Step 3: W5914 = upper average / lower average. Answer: 1.23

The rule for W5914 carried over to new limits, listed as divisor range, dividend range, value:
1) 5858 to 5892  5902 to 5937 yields 1.07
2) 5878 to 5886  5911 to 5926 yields 1.09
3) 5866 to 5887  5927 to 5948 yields 1.07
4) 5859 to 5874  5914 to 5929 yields 1.02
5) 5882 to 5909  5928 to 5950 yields 1.26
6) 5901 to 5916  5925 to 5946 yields 1.12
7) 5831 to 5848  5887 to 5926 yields 0.86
